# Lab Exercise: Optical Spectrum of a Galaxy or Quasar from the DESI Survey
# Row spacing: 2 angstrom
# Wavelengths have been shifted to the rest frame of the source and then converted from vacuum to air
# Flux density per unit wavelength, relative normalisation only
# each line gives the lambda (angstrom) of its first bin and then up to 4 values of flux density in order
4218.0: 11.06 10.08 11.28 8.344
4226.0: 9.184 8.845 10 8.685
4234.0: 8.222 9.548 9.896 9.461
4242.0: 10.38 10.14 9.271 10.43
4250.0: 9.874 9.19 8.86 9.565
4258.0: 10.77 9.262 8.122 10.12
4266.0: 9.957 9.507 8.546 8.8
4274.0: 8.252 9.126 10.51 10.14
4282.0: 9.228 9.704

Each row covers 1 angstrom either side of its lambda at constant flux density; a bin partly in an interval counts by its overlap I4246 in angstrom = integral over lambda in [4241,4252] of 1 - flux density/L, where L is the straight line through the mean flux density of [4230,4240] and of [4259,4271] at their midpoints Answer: -0.9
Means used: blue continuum 9.22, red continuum 9.25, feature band 9.94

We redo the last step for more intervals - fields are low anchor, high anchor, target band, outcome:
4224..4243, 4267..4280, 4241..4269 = -1.3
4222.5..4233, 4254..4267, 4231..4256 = -0.4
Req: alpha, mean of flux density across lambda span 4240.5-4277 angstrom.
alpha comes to 9.45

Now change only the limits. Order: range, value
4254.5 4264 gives 9.47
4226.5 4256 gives 9.48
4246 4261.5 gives 9.63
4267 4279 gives 9.12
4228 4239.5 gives 9.24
